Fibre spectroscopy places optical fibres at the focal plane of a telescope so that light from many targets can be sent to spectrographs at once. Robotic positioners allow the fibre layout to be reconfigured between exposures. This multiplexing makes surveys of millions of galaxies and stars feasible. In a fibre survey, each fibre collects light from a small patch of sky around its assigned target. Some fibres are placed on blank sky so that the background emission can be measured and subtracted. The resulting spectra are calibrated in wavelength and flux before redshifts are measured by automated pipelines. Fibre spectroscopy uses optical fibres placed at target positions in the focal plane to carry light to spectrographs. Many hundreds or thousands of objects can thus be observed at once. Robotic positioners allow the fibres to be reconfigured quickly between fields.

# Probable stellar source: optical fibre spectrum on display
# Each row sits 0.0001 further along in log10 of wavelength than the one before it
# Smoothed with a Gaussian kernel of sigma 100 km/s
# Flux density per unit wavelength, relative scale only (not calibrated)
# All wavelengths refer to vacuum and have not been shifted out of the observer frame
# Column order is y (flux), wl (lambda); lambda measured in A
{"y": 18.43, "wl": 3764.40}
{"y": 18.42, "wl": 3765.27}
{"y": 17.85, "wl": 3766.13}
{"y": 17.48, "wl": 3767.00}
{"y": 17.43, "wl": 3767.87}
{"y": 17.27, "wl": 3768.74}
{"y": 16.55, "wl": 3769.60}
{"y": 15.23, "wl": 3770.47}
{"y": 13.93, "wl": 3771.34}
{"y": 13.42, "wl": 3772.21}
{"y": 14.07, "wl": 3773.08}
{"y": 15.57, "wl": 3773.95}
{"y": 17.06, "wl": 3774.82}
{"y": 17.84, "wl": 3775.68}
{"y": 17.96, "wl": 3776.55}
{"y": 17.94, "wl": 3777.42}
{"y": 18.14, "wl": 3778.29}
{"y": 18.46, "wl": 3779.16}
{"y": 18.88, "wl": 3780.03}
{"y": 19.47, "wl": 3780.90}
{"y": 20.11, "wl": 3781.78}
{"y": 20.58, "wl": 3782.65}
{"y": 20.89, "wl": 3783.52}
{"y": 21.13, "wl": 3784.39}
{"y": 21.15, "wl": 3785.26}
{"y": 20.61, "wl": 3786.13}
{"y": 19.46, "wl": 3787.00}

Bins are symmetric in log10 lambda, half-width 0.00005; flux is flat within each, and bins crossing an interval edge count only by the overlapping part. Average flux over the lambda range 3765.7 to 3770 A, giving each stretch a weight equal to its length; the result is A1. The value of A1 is 17.3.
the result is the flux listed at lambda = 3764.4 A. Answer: 18.43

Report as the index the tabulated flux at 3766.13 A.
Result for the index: 17.85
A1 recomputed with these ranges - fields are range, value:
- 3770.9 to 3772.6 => 13.7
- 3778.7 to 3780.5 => 18.7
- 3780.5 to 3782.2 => 19.7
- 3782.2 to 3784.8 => 20.9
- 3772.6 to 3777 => 16.5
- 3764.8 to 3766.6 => 18.1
